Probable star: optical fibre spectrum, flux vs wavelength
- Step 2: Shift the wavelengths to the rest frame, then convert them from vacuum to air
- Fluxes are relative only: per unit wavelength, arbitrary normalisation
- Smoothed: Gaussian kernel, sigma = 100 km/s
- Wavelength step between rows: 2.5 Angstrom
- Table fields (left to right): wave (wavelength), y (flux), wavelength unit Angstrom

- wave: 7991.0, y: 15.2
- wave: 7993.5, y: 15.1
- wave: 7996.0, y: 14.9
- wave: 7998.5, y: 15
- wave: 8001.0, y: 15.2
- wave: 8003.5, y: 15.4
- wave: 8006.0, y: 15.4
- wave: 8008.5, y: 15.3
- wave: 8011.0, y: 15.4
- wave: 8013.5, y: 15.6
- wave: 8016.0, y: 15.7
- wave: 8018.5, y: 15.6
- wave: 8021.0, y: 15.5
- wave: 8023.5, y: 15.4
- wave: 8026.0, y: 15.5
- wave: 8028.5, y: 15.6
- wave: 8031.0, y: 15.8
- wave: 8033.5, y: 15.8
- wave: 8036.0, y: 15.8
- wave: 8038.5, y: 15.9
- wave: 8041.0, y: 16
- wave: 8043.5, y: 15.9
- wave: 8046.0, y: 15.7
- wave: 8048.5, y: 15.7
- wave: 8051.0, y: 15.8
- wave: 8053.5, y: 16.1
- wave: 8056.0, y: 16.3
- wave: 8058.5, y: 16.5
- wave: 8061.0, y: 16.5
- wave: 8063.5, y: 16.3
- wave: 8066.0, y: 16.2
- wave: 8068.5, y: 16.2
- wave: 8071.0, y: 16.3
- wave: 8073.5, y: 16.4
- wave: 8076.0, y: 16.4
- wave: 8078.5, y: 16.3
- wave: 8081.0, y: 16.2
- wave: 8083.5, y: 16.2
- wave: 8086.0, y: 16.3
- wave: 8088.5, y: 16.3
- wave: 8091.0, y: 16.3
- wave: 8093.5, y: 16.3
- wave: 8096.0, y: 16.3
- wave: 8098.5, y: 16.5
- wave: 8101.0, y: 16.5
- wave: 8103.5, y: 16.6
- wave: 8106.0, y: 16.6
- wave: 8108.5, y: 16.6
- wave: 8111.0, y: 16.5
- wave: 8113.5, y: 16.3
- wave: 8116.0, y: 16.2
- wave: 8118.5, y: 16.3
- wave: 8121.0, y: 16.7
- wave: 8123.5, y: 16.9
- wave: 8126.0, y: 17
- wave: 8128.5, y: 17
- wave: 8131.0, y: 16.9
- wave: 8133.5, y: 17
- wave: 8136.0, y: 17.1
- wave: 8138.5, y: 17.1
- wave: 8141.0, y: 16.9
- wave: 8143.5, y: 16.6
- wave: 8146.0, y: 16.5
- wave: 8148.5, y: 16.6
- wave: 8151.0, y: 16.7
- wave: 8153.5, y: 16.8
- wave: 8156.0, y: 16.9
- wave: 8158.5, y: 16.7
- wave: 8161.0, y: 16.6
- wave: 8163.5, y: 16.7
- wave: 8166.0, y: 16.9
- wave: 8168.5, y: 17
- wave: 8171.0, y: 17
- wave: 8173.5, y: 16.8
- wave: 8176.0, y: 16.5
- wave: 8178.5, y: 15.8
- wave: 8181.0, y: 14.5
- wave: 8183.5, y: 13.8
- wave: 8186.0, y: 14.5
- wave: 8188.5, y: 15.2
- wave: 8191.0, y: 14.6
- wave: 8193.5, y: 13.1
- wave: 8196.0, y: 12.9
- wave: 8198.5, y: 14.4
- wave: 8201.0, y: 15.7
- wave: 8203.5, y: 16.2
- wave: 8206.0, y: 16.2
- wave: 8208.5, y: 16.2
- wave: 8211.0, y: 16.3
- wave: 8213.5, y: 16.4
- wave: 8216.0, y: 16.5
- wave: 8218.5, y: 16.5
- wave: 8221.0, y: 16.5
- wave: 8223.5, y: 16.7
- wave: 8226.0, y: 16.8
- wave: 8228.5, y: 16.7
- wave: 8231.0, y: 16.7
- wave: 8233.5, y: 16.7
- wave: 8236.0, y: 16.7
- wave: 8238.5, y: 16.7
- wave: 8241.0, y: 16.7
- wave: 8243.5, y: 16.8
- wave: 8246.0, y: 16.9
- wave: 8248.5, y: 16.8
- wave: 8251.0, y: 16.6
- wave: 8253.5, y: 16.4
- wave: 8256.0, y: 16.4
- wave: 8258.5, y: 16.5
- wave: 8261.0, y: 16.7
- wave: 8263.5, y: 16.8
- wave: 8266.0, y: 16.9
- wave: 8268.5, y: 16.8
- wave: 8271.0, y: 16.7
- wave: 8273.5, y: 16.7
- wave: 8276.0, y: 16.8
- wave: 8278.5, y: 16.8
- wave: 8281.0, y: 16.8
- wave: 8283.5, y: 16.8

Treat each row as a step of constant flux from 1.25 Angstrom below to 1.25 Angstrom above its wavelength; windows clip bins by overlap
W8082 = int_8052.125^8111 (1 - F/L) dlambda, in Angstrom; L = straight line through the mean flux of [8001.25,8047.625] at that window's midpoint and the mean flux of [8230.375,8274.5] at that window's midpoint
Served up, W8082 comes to -1.74 Angstrom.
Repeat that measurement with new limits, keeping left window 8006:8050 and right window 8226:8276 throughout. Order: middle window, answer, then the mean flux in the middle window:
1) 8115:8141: -1.1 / 16.8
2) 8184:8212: 2.5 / 15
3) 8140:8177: -1.1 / 16.7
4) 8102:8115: -0.4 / 16.5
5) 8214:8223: 0.0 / 16.5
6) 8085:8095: -0.2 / 16.3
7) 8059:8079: -0.6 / 16.3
